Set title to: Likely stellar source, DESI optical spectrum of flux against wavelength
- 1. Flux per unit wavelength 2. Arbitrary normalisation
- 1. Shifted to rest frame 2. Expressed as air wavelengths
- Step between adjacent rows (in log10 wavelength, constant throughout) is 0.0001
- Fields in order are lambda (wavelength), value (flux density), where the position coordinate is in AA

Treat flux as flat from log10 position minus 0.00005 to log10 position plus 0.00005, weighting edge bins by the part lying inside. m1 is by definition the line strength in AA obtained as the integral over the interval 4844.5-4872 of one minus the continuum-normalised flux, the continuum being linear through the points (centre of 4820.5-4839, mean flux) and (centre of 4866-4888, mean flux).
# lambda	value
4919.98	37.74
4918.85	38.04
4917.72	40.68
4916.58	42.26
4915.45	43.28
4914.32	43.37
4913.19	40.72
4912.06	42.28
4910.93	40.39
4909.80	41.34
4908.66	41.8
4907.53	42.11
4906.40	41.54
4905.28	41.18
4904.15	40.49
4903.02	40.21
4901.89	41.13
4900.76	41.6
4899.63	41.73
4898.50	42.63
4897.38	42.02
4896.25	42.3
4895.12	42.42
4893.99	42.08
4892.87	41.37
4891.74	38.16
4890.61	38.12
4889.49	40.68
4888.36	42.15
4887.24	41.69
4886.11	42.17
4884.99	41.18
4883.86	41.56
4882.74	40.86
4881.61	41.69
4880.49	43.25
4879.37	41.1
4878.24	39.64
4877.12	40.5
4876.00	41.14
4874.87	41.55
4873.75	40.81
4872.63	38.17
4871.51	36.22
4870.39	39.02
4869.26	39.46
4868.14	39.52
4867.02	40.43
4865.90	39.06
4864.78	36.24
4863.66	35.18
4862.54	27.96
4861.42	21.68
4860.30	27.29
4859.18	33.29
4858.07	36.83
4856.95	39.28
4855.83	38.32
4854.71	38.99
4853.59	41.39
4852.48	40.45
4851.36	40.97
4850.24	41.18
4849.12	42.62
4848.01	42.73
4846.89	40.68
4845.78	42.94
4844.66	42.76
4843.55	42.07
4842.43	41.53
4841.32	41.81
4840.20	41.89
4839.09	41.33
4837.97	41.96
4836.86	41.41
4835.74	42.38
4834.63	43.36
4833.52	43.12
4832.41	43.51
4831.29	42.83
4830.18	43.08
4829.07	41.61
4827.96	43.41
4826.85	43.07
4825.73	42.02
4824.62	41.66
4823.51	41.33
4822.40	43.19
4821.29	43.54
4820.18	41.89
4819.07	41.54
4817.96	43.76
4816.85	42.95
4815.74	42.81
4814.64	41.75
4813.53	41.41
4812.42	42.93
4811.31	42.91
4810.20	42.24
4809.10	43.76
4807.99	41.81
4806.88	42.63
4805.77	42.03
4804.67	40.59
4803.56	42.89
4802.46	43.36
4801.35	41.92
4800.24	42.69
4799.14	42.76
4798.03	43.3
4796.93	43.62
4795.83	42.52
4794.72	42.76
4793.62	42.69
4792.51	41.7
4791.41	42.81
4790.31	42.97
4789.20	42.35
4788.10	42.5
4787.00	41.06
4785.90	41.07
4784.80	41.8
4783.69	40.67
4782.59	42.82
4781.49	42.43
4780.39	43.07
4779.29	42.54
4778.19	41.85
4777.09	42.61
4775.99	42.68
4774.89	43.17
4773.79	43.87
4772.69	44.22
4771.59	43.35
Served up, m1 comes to 2.4 AA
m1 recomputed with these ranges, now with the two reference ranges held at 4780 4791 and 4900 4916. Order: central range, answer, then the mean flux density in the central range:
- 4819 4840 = -0.3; 42.4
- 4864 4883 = 0.8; 39.8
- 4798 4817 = -0.2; 42.4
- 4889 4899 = 0.1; 41.1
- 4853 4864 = 2.0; 34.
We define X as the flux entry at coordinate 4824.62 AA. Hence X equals 41.66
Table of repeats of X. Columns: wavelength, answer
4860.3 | 27.29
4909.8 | 41.34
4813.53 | 41.41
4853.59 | 41.39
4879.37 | 41.1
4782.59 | 42.82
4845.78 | 42.94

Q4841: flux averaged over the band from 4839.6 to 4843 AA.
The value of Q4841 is 41.7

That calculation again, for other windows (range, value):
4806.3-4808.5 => 42.1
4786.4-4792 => 42.4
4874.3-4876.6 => 41.3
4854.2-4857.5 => 38.8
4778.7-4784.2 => 42.3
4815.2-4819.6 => 42.7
